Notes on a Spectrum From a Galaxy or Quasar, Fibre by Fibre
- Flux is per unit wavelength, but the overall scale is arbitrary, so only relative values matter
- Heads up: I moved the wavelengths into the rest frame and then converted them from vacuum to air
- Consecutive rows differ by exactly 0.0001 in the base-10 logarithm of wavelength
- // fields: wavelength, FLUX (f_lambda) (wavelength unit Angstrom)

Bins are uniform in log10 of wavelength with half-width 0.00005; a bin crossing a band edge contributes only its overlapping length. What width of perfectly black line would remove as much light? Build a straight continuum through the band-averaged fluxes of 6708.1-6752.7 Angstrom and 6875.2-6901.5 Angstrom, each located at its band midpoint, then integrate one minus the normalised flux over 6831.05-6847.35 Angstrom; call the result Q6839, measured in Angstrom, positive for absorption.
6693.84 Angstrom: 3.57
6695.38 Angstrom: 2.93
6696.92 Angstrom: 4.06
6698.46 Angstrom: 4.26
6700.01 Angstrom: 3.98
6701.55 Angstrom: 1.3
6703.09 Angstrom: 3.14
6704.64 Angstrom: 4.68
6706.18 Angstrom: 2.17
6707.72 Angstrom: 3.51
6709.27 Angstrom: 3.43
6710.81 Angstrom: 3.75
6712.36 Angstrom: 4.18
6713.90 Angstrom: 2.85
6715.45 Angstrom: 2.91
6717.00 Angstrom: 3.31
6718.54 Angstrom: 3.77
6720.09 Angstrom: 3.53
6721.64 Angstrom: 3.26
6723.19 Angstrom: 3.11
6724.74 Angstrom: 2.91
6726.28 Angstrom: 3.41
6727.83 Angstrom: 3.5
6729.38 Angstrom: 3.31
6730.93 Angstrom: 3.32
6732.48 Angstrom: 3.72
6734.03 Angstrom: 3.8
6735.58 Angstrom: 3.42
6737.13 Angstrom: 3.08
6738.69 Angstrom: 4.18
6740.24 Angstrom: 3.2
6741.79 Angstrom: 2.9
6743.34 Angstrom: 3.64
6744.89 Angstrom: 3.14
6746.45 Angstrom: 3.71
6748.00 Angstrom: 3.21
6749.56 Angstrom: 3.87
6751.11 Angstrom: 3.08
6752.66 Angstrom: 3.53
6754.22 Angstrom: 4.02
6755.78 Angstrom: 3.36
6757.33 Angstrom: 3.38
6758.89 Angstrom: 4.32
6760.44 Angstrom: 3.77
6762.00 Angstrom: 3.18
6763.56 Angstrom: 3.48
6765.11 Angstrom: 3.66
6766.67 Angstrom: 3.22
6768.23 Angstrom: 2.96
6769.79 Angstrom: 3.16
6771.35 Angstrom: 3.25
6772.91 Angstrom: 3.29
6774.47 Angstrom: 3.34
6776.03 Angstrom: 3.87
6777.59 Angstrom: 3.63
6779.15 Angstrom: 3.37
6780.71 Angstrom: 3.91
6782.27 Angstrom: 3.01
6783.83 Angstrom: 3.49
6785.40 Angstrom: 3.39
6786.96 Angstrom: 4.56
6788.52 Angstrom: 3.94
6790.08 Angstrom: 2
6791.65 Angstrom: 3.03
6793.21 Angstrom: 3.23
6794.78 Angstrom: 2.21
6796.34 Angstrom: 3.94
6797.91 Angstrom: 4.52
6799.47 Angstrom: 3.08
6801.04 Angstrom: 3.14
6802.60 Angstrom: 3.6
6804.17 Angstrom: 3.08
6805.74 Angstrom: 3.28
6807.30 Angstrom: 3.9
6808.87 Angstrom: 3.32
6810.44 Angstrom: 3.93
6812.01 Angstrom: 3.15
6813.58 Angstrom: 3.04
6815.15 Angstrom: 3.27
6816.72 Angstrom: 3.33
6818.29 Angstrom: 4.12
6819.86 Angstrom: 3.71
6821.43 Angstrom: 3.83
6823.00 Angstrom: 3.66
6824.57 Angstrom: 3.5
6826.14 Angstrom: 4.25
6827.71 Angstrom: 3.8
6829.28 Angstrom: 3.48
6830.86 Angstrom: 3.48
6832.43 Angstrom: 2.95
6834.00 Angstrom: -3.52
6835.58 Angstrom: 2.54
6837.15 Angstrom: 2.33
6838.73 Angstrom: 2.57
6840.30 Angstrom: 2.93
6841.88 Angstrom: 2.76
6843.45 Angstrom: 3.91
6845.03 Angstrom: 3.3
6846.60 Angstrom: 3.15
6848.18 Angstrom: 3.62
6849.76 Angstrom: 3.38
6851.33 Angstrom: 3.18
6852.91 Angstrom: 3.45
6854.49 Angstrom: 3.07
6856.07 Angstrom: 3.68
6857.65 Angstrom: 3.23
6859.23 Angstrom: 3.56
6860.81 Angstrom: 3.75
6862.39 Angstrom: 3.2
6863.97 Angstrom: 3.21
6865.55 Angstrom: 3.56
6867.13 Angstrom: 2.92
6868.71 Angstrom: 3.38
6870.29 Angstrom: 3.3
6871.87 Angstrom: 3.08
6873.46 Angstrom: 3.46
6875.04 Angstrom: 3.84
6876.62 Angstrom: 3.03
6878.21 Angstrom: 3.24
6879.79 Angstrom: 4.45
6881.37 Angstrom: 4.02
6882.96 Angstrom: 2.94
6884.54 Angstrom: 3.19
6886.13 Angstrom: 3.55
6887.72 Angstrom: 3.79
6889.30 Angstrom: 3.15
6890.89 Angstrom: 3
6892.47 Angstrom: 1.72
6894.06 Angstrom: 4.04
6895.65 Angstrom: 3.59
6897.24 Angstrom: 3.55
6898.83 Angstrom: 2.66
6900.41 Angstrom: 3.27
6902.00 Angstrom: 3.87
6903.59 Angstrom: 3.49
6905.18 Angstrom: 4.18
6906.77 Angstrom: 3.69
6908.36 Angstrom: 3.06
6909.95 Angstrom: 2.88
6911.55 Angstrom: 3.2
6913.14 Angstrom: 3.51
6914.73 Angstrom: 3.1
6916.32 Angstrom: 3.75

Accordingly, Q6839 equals 5.0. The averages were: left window 3.41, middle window 2.34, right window 3.34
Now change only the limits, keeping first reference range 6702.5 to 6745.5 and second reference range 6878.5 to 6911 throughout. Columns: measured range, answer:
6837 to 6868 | 1.3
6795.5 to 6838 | 2.4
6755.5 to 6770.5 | -0.2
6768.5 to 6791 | -0.2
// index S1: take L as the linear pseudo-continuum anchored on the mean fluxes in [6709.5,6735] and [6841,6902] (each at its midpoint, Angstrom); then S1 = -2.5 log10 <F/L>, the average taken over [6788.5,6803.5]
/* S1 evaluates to 0.05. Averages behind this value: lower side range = 3.42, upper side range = 3.35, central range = 3.23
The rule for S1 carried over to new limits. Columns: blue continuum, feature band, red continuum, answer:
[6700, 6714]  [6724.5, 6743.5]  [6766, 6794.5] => -0.04 mag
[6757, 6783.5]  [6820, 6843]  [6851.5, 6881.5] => 0.22 mag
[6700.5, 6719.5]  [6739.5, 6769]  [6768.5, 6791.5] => -0.03 mag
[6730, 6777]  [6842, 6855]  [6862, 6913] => 0.01 mag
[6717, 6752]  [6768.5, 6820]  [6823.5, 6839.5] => -0.19 mag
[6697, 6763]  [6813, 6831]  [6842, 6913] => -0.07 mag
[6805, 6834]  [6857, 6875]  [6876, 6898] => 0.01 mag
